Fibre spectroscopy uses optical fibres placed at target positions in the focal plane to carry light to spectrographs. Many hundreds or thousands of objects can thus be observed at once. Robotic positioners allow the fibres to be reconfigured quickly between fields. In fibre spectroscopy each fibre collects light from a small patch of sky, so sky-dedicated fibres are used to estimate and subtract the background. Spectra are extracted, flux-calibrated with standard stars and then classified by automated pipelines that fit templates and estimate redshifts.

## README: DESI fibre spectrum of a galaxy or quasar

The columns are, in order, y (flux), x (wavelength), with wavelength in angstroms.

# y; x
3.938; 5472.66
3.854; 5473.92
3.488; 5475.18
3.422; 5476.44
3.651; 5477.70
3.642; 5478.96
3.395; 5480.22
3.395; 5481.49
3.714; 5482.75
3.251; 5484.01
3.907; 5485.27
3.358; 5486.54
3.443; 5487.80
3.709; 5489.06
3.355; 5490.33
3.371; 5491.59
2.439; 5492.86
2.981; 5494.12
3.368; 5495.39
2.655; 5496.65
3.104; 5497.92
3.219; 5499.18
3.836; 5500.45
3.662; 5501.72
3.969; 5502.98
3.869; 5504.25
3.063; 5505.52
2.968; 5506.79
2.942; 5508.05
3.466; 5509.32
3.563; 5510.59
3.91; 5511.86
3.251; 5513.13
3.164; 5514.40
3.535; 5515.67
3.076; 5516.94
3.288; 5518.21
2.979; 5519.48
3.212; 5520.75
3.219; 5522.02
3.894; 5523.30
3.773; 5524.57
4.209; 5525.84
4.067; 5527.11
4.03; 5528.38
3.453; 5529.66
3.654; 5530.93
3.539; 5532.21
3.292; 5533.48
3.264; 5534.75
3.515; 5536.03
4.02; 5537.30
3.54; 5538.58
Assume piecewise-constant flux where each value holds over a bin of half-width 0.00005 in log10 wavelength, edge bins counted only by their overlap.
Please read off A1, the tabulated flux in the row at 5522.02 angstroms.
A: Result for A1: 3.219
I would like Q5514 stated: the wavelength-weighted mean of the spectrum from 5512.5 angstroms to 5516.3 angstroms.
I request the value 3.32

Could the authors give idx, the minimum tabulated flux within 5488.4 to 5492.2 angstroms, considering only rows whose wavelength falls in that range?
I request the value 3.355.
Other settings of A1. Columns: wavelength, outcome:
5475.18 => 3.488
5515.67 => 3.535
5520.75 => 3.212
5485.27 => 3.907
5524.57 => 3.773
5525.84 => 4.209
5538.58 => 3.54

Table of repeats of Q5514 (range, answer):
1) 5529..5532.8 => 3.54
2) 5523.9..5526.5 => 4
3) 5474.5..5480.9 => 3.52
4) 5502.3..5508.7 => 3.37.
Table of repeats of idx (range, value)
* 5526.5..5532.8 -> 3.453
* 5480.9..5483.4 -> 3.395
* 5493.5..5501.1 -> 2.655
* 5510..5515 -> 3.164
